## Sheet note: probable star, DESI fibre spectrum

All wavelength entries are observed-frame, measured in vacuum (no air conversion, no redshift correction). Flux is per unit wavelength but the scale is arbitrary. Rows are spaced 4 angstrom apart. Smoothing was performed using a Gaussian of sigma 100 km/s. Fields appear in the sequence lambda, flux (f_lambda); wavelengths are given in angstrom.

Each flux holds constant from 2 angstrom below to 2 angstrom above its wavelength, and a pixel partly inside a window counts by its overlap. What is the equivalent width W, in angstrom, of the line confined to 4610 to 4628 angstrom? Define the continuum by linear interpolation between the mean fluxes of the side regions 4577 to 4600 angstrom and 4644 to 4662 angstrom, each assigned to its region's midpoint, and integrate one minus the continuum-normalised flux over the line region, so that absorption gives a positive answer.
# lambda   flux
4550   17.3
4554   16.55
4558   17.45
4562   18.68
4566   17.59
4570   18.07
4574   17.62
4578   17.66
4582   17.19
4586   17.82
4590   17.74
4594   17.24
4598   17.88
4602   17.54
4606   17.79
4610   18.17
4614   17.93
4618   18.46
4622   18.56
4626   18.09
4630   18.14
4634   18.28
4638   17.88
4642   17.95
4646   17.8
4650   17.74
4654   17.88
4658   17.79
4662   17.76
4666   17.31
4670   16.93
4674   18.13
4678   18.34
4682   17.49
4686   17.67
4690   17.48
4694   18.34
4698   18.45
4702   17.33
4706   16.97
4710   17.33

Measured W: -0.6 angstrom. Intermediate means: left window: 17.6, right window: 17.8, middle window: 18.2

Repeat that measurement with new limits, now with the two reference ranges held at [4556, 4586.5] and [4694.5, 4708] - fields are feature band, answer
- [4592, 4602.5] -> 0.1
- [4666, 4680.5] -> 0.0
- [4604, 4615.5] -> -0.2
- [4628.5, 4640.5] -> -0.3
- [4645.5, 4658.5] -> -0.1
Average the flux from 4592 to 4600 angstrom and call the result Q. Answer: 17.6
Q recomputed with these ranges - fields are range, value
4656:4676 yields 17.6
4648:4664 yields 17.8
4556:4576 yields 17.9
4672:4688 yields 17.9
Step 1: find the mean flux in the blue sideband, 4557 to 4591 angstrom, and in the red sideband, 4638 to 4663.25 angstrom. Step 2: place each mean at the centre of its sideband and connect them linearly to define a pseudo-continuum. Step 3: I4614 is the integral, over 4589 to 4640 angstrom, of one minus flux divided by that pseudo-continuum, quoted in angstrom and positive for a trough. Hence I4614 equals -0.5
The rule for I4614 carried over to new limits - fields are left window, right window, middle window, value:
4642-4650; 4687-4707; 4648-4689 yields 0.21 angstrom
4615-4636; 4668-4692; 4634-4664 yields 0.27 angstrom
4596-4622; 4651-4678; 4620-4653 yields -0.37 angstrom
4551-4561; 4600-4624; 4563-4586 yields -0.27 angstrom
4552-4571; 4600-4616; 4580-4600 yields 0.23 angstrom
